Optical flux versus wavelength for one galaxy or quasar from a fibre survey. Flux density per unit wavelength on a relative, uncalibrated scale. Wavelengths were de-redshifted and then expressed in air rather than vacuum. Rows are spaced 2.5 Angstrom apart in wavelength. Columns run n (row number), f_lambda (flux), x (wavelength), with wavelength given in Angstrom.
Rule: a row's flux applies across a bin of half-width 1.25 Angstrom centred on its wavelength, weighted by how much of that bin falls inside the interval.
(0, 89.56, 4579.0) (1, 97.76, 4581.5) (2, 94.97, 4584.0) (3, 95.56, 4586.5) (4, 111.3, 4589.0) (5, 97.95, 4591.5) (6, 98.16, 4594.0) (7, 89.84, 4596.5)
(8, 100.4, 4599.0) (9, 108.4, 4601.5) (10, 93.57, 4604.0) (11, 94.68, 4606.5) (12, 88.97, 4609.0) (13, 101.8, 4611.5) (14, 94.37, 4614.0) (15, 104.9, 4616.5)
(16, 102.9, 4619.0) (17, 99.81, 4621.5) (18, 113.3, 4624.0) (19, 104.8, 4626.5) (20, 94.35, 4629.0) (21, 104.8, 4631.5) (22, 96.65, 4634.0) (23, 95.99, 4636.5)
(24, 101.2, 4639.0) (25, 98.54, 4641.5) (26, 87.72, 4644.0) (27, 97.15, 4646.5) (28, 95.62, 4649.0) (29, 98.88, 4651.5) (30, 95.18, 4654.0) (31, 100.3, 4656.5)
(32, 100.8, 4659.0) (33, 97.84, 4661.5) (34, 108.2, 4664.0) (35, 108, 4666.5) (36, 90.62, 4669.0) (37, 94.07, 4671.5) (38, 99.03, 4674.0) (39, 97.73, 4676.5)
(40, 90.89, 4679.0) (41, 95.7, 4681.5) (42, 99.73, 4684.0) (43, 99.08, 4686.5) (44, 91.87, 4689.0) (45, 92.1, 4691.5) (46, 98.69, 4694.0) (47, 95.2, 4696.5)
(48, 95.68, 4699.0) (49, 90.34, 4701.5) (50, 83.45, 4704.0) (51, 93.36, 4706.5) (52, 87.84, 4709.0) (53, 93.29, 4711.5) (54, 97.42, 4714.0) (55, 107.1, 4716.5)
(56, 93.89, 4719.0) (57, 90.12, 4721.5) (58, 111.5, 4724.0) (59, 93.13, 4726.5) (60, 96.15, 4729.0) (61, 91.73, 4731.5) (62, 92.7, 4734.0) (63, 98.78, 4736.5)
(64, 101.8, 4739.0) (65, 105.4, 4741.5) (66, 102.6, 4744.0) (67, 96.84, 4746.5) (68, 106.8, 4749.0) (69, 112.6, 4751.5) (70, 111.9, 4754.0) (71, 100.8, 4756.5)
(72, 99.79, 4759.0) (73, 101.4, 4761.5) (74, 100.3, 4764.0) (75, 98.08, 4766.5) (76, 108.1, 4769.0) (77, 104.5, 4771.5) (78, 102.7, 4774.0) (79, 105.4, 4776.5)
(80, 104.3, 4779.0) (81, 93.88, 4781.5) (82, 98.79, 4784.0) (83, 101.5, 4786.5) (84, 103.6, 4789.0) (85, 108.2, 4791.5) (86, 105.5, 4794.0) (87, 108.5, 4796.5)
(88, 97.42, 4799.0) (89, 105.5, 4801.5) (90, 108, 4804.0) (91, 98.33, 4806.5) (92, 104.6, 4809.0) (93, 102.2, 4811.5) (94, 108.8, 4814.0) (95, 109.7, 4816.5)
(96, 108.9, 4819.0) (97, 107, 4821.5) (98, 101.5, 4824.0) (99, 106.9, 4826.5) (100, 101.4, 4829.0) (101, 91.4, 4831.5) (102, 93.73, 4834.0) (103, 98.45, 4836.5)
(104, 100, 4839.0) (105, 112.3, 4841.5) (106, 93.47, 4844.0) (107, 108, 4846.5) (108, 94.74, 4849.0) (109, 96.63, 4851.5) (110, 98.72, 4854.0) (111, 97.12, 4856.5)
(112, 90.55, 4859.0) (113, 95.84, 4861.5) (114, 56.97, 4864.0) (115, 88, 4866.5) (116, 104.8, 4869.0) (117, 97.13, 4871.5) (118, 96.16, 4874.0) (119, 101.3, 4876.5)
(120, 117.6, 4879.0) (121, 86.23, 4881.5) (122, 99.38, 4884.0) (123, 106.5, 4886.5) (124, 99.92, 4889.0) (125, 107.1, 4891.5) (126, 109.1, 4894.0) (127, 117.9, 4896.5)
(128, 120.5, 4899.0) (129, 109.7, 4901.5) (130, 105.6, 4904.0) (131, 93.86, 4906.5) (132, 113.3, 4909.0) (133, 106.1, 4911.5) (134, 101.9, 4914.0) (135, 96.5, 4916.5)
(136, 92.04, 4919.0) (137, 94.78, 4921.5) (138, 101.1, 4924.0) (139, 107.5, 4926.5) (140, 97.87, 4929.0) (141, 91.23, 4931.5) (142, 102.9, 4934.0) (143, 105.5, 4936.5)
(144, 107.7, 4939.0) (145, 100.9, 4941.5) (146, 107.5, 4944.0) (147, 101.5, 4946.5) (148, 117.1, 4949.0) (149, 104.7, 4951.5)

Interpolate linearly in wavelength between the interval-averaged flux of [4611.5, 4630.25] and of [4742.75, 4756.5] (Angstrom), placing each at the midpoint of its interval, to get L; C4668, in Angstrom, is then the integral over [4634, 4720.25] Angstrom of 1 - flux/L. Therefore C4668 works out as 6.1 Angstrom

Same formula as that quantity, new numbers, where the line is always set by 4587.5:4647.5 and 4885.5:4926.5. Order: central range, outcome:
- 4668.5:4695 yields 1.3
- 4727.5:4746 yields 0.6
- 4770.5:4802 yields -0.2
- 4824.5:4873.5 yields 3.5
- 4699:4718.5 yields 1.5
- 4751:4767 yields -0.2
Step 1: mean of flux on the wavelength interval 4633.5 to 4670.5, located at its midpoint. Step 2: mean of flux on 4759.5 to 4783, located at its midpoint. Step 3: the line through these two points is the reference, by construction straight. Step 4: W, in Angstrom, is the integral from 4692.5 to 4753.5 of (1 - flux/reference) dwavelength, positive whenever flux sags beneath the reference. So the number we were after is 1.8 Angstrom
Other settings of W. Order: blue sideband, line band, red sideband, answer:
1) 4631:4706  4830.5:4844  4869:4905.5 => 0.6 Angstrom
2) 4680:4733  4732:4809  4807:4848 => -2.7 Angstrom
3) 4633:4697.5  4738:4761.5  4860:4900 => -1.4 Angstrom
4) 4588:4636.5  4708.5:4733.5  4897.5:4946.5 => 1.1 Angstrom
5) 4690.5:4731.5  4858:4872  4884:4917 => 2.2 Angstrom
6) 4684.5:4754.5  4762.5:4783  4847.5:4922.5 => -0.8 Angstrom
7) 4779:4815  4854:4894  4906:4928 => 2.0 Angstrom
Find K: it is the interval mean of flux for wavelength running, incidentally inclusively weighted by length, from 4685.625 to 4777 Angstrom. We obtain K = 98.7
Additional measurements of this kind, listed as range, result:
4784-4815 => 104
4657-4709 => 96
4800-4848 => 103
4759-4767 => 100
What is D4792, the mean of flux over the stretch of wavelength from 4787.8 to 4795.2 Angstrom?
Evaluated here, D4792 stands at 106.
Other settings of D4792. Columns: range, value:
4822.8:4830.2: 103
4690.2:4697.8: 95.3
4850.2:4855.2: 97.6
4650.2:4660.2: 98.8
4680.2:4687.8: 98.1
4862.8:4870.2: 83.3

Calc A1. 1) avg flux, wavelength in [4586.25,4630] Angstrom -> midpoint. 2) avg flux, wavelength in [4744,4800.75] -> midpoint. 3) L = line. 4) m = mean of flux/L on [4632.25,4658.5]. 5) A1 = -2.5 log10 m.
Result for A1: 0.04 mag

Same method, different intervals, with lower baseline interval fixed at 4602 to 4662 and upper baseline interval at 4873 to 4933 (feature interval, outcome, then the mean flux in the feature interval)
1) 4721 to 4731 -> 0.03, 97.8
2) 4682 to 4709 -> 0.07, 93.7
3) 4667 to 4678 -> 0.04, 96.1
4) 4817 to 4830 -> -0.04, 105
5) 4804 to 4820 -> -0.04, 106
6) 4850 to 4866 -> 0.15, 89.3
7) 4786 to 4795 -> -0.04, 105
